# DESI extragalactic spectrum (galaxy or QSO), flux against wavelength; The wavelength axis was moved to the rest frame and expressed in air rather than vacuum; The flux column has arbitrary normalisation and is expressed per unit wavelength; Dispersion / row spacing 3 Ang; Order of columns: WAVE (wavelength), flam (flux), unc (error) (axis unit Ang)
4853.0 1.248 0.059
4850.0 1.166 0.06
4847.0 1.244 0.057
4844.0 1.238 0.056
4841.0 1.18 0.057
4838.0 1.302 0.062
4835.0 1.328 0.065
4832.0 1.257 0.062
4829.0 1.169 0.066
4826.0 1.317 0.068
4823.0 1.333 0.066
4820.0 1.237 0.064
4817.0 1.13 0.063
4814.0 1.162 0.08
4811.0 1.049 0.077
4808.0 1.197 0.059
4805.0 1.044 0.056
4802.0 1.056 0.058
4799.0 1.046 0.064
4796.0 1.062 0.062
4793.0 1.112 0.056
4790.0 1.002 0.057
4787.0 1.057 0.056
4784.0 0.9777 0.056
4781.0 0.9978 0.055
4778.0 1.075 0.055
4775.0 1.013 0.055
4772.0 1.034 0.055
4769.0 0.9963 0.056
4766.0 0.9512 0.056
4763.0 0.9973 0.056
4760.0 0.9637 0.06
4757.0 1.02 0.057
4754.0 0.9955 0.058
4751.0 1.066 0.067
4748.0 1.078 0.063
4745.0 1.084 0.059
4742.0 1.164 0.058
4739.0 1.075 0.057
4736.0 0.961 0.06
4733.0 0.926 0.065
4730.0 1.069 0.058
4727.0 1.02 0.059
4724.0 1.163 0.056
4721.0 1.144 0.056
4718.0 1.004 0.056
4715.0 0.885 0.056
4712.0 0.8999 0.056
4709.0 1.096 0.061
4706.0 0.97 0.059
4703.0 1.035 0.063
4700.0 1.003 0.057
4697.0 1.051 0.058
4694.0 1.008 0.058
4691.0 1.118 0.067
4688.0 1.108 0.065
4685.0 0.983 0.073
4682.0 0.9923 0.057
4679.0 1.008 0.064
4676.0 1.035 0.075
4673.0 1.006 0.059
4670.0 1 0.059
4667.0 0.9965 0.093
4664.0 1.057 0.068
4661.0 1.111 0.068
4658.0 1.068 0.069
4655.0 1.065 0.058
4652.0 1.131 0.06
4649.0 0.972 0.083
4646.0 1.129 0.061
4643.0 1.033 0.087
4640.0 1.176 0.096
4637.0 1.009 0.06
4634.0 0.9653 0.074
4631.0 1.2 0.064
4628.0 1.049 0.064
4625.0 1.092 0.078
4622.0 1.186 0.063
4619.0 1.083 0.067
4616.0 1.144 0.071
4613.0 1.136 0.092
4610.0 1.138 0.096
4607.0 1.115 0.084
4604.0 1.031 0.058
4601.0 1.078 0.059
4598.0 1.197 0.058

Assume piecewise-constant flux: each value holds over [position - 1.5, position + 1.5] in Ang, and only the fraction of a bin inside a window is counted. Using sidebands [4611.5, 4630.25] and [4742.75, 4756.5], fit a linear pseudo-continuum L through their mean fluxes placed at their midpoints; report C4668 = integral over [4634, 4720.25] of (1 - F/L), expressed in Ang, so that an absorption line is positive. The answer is 4.7 Ang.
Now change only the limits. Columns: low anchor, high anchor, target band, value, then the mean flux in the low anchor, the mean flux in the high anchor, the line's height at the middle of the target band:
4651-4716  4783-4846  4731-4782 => 3.5 Ang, 1.03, 1.16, 1.1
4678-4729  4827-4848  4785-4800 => 1.5 Ang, 1.03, 1.25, 1.17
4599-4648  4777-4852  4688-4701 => 0.7 Ang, 1.1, 1.15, 1.12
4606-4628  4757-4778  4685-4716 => 1.1 Ang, 1.12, 1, 1.05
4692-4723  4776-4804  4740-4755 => -0.8 Ang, 1.01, 1.04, 1.03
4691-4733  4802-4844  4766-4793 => 2.7 Ang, 1.03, 1.2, 1.13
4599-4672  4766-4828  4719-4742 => 0.6 Ang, 1.08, 1.09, 1.09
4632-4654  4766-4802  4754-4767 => 0.6 Ang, 1.06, 1.03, 1.04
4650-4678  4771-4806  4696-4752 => 0.5 Ang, 1.05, 1.04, 1.05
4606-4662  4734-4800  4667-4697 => 1.2 Ang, 1.09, 1.03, 1.07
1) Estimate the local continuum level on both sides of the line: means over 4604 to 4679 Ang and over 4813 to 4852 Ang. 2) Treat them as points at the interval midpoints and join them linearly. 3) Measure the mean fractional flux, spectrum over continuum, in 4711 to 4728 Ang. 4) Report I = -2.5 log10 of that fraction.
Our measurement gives 0.120 mag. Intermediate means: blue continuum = 1.08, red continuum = 1.24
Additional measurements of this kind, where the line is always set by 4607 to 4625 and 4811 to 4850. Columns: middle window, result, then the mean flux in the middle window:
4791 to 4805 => 0.15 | 1.06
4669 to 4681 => 0.15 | 1.01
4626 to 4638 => 0.08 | 1.06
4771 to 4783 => 0.17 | 1.03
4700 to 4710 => 0.15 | 1.03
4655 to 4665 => 0.07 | 1.08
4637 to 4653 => 0.06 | 1.08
